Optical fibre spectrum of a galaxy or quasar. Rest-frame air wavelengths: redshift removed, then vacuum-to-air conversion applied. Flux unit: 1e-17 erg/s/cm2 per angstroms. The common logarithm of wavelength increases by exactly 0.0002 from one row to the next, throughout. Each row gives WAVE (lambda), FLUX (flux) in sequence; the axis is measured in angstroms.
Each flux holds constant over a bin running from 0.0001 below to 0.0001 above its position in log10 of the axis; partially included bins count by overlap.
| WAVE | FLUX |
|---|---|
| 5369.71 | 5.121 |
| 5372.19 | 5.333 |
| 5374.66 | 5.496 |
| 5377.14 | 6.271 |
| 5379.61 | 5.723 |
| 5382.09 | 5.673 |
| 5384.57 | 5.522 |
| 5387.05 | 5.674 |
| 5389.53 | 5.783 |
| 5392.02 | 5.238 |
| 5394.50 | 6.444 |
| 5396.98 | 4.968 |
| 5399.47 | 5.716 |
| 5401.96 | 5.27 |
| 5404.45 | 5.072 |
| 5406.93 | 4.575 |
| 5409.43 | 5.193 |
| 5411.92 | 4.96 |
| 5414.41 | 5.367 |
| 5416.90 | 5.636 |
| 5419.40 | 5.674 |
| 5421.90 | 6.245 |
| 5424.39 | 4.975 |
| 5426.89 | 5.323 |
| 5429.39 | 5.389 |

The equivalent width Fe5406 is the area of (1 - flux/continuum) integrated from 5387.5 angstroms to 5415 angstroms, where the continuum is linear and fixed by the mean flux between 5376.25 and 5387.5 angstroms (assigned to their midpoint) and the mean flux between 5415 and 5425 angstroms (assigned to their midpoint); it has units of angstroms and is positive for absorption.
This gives 1.82 angstroms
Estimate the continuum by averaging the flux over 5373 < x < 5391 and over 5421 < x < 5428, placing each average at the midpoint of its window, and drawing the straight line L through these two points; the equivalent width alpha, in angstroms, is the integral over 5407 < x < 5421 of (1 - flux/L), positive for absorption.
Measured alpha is 0.6 angstroms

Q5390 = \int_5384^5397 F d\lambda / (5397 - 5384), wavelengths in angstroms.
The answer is 5.67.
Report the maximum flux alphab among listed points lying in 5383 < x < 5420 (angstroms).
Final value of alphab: 6.444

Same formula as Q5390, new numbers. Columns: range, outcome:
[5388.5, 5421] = 5.38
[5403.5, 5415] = 5.02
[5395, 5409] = 5.19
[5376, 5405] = 5.62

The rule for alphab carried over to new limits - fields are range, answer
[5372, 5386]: 6.271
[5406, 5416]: 5.367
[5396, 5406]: 5.716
